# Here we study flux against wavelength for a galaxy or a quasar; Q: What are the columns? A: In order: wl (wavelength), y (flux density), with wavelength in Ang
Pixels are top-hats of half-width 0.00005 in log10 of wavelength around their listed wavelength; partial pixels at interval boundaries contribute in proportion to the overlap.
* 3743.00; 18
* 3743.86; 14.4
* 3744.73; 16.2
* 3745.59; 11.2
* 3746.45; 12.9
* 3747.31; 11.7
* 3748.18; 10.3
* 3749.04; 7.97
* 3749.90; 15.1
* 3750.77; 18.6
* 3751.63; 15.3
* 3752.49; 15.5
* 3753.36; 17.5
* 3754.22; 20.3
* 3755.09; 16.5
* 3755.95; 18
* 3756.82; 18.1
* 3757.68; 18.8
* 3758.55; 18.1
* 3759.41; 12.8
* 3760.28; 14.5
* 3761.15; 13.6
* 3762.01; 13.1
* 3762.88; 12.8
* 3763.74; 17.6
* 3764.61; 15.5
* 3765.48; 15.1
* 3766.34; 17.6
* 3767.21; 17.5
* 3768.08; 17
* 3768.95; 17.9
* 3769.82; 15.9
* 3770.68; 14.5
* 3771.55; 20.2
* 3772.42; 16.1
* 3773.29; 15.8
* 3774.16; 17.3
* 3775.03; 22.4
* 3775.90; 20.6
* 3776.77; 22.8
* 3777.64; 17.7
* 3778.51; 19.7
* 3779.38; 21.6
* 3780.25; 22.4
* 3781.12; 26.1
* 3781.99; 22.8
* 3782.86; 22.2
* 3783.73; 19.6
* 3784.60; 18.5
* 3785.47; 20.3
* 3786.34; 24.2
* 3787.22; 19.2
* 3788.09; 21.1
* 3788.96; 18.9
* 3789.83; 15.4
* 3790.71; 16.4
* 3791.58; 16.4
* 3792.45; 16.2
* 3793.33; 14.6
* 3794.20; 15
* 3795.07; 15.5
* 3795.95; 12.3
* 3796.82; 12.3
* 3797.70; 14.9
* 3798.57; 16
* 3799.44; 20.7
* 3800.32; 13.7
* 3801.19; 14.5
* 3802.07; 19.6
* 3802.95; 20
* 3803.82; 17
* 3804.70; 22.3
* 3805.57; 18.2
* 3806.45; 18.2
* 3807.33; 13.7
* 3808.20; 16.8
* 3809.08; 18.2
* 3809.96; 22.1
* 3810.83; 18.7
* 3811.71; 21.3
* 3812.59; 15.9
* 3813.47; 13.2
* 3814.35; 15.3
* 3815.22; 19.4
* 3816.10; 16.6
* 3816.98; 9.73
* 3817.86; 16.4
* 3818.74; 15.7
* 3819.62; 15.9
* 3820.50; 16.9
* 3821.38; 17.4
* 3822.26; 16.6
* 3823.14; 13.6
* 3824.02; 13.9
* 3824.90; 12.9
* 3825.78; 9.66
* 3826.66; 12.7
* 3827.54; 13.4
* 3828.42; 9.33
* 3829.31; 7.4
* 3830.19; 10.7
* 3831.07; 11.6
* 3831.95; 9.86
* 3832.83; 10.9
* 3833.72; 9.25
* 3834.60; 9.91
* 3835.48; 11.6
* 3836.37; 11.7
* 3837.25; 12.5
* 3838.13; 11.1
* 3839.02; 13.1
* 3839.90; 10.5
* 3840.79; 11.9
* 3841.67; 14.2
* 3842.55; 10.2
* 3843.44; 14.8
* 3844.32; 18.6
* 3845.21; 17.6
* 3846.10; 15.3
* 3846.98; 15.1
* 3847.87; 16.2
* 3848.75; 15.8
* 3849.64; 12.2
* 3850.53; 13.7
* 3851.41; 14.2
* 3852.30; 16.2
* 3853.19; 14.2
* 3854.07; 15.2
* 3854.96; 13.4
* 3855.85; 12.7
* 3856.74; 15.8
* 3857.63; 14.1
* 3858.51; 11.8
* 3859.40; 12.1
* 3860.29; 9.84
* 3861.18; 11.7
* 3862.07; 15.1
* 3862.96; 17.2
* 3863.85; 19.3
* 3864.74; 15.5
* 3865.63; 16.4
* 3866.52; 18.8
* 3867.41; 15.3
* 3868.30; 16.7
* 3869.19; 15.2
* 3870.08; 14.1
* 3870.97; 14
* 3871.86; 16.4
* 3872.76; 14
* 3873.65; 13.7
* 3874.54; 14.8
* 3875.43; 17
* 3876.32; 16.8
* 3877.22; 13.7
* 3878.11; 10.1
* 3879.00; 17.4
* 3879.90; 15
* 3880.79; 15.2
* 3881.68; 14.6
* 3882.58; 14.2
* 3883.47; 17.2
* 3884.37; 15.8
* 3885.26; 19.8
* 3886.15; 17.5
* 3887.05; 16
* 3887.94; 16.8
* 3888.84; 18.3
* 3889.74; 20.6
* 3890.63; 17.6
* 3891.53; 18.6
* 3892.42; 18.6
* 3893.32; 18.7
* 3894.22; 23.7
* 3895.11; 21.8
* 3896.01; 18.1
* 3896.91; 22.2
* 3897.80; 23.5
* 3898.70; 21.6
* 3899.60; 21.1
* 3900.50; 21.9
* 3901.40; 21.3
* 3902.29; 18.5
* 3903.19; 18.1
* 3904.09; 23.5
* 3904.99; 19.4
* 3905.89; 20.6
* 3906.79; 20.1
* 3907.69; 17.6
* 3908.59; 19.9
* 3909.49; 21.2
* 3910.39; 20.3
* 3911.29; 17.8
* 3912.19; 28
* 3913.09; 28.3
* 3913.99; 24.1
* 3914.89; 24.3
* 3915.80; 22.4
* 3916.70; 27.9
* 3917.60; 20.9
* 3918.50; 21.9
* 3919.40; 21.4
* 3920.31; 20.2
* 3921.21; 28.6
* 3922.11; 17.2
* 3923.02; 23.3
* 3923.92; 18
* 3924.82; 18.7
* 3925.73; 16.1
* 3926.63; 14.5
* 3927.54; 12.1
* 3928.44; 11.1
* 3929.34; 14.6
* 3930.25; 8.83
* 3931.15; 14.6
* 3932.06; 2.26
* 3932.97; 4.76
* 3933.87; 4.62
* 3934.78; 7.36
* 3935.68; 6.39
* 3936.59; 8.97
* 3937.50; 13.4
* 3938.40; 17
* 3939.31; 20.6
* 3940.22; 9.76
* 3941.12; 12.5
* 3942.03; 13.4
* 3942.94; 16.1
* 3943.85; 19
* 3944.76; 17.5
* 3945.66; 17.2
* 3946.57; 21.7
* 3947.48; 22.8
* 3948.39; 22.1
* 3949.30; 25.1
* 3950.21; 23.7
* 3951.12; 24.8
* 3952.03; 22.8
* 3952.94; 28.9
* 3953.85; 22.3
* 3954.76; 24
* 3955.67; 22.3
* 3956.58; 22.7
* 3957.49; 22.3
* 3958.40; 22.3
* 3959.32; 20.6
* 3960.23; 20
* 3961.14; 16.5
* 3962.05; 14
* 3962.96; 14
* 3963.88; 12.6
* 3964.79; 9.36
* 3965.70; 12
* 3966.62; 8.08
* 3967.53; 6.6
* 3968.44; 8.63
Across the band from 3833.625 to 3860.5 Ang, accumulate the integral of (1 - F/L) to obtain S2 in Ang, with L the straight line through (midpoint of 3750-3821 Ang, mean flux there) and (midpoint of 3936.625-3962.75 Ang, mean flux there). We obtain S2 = 7.1 Ang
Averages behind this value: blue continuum 17.5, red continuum 19.6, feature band 13.5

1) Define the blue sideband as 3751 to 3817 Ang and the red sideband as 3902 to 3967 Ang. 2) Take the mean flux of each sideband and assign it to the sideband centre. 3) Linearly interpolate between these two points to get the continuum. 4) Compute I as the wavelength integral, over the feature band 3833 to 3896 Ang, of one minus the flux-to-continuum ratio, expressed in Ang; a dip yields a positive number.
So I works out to 9.61 Ang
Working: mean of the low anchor 17.6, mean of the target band 15.1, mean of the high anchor 18.1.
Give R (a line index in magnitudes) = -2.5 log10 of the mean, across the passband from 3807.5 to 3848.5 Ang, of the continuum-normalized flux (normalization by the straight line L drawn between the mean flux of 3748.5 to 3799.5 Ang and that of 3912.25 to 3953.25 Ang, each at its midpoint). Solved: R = 0.24 mag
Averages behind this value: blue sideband 17.4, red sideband 17.7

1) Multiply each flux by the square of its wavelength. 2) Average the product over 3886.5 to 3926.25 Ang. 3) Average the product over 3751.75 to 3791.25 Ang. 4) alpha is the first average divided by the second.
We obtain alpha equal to 1.23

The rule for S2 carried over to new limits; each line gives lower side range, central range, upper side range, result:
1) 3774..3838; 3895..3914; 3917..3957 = -4.72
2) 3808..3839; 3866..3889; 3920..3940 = -3.15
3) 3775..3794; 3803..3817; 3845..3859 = 0.21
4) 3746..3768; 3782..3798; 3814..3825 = -2.17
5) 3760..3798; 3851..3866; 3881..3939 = 2.98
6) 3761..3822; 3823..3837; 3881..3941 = 5.21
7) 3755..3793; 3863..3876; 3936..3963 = 2.03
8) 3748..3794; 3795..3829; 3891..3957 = 3.97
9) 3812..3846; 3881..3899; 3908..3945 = -3.71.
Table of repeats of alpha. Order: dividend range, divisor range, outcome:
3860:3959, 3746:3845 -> 1.20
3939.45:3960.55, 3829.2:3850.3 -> 1.72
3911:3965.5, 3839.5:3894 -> 1.21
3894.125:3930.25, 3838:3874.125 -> 1.45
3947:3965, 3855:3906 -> 1.27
